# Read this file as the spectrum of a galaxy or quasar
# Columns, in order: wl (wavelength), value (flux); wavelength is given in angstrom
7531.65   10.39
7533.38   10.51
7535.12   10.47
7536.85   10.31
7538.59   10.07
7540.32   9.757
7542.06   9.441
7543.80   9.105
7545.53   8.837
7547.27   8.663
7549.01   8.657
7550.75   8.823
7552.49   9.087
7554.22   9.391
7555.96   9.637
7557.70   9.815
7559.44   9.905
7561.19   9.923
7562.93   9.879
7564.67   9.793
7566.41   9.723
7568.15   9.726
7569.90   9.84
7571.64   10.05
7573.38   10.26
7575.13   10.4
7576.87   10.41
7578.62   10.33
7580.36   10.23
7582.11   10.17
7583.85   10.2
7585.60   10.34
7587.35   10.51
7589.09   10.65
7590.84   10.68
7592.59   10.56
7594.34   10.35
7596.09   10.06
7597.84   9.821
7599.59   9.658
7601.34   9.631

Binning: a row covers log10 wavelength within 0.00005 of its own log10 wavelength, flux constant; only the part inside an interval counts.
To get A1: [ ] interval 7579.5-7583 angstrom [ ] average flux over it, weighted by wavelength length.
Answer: 10.2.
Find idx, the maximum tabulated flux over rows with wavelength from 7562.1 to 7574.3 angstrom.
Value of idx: 10.26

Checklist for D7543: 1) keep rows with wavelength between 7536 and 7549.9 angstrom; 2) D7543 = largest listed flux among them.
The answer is 10.31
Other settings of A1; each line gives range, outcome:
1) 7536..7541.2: 10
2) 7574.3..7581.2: 10.3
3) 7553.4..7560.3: 9.69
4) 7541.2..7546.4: 9.13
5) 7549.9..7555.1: 9.12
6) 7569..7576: 10.1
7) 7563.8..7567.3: 9.77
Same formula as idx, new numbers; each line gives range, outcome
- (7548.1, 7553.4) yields 9.087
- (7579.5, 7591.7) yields 10.68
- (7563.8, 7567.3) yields 9.793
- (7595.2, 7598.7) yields 10.06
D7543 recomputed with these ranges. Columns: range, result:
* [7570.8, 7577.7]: 10.41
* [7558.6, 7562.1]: 9.923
